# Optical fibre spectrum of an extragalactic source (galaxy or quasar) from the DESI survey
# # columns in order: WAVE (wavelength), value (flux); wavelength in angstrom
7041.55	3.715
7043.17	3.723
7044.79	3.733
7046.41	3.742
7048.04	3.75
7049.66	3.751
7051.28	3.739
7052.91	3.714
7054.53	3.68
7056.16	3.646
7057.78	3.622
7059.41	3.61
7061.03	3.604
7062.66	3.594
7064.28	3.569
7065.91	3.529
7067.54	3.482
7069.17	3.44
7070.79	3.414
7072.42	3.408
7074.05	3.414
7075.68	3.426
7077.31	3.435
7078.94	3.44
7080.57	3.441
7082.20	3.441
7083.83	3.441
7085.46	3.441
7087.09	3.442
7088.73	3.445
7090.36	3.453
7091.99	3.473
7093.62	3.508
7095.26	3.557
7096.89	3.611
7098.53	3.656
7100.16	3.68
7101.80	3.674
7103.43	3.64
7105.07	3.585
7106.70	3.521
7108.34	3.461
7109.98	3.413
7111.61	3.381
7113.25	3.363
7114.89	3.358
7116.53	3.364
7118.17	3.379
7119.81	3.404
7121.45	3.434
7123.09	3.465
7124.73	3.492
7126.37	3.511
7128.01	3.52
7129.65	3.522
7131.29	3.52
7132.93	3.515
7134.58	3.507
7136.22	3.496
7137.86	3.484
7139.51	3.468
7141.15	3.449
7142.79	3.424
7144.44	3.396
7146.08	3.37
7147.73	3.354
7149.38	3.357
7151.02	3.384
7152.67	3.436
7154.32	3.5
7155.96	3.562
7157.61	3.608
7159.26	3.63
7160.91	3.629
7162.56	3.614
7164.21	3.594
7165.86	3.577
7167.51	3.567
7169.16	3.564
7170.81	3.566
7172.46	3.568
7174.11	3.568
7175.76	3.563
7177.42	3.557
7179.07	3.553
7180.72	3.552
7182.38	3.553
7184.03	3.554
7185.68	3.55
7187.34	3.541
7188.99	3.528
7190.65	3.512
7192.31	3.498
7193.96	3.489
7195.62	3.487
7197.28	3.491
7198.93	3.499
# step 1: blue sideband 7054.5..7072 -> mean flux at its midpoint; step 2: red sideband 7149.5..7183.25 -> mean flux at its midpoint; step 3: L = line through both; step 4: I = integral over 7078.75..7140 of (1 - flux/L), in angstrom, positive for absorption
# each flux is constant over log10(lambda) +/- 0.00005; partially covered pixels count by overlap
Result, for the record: 1.1 angstrom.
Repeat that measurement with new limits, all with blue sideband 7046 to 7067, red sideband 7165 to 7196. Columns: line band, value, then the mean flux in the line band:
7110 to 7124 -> 0.8 angstrom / 3.4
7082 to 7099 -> 0.6 angstrom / 3.5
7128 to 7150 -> 0.8 angstrom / 3.45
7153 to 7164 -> -0.1 angstrom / 3.58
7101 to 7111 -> 0.2 angstrom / 3.55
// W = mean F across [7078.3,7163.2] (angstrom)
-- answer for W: 3.48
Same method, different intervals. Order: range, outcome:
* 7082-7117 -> 3.5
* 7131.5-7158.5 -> 3.46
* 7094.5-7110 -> 3.59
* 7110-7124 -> 3.4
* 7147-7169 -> 3.53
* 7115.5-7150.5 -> 3.45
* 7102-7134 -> 3.47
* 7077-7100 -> 3.49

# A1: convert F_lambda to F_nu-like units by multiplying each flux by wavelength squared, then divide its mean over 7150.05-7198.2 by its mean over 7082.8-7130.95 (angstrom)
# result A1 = 1.04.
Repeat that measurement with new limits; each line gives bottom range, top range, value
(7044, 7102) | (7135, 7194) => 1.02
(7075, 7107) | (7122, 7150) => 1.00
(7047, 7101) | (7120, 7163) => 1.00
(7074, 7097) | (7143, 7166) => 1.03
